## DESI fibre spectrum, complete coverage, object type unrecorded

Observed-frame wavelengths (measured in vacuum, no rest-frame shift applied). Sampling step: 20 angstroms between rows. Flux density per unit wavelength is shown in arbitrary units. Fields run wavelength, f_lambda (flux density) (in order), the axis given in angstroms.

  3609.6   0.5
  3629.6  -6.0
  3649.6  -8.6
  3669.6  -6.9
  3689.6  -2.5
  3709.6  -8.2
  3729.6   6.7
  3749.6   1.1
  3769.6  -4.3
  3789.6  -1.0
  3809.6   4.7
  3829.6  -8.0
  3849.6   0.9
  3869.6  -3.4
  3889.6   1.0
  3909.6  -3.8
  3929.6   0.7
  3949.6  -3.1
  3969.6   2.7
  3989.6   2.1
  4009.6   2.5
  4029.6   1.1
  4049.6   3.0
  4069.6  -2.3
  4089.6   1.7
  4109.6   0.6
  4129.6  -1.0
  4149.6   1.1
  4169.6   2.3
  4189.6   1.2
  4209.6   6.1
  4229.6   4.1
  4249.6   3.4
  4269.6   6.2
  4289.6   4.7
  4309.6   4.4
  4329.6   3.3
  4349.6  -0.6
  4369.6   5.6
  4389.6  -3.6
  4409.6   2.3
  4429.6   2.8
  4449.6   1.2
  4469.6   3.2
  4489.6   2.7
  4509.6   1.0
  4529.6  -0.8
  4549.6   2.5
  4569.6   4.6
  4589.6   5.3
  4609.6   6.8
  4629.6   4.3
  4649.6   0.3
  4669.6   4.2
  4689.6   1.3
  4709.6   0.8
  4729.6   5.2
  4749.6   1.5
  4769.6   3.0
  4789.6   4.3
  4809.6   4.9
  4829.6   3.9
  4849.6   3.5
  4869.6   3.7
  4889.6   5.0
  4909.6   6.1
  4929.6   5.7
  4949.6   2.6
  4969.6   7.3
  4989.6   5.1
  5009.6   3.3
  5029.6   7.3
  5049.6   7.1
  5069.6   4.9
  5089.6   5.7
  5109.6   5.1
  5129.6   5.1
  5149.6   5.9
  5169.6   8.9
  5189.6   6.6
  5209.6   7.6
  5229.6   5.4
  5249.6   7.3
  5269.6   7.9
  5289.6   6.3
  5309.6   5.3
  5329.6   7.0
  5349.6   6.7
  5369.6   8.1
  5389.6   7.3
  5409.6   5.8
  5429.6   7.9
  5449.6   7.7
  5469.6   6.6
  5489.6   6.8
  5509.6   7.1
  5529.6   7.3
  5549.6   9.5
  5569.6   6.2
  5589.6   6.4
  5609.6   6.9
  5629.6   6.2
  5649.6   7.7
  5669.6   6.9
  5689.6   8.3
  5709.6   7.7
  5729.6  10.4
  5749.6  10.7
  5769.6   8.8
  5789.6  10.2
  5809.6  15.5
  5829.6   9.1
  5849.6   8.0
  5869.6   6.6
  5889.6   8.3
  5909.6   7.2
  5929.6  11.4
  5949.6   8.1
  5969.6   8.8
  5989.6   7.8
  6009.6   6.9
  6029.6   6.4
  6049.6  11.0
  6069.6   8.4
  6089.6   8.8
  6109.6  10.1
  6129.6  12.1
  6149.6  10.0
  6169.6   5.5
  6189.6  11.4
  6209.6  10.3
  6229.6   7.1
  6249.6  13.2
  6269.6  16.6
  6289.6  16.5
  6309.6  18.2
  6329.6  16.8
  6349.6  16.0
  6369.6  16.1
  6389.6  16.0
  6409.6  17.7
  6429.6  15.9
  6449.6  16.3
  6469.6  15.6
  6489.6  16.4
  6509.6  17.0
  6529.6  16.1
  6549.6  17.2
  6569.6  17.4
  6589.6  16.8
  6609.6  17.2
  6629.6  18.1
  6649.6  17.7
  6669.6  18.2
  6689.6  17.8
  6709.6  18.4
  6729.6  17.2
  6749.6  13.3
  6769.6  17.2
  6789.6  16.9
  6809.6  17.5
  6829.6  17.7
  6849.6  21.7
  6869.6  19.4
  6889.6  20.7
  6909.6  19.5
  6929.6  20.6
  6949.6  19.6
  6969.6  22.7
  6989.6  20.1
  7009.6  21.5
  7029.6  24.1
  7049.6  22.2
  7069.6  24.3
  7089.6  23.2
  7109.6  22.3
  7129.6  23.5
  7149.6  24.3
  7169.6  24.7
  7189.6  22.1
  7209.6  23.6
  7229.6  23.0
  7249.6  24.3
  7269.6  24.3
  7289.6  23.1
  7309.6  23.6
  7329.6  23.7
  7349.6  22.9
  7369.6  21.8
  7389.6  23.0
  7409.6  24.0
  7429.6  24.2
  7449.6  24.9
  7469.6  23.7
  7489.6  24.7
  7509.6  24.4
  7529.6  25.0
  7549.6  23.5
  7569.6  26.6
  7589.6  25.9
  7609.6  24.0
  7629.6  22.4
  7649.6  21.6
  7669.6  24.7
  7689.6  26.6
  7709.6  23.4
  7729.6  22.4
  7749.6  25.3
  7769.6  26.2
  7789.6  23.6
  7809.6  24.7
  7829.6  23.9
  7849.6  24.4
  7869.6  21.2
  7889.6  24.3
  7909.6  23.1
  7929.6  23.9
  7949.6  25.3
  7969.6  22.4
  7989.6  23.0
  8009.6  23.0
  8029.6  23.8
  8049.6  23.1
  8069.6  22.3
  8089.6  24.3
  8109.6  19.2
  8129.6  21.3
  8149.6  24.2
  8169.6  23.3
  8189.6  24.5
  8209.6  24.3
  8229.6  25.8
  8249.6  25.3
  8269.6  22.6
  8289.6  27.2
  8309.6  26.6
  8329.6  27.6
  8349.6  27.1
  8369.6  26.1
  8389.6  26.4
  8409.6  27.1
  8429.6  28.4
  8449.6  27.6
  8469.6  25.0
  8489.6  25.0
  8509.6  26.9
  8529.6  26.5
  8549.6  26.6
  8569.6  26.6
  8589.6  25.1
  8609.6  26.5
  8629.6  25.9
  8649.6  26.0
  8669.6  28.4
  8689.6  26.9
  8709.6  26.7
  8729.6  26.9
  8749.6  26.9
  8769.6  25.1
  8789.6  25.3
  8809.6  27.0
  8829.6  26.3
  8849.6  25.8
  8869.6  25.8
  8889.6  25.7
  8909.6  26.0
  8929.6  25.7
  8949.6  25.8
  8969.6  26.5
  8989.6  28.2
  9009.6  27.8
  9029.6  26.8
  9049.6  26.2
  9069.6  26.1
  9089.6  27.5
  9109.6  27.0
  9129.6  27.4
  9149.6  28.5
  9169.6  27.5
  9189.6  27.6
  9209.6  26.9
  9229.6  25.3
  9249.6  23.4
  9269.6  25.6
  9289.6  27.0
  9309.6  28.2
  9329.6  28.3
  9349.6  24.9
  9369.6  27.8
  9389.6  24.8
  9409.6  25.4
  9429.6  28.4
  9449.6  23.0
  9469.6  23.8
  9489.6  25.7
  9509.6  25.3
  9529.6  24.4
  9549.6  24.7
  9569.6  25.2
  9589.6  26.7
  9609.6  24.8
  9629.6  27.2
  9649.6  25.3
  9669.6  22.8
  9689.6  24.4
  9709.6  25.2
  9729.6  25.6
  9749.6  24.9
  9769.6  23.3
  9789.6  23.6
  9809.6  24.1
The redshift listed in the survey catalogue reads 0.57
